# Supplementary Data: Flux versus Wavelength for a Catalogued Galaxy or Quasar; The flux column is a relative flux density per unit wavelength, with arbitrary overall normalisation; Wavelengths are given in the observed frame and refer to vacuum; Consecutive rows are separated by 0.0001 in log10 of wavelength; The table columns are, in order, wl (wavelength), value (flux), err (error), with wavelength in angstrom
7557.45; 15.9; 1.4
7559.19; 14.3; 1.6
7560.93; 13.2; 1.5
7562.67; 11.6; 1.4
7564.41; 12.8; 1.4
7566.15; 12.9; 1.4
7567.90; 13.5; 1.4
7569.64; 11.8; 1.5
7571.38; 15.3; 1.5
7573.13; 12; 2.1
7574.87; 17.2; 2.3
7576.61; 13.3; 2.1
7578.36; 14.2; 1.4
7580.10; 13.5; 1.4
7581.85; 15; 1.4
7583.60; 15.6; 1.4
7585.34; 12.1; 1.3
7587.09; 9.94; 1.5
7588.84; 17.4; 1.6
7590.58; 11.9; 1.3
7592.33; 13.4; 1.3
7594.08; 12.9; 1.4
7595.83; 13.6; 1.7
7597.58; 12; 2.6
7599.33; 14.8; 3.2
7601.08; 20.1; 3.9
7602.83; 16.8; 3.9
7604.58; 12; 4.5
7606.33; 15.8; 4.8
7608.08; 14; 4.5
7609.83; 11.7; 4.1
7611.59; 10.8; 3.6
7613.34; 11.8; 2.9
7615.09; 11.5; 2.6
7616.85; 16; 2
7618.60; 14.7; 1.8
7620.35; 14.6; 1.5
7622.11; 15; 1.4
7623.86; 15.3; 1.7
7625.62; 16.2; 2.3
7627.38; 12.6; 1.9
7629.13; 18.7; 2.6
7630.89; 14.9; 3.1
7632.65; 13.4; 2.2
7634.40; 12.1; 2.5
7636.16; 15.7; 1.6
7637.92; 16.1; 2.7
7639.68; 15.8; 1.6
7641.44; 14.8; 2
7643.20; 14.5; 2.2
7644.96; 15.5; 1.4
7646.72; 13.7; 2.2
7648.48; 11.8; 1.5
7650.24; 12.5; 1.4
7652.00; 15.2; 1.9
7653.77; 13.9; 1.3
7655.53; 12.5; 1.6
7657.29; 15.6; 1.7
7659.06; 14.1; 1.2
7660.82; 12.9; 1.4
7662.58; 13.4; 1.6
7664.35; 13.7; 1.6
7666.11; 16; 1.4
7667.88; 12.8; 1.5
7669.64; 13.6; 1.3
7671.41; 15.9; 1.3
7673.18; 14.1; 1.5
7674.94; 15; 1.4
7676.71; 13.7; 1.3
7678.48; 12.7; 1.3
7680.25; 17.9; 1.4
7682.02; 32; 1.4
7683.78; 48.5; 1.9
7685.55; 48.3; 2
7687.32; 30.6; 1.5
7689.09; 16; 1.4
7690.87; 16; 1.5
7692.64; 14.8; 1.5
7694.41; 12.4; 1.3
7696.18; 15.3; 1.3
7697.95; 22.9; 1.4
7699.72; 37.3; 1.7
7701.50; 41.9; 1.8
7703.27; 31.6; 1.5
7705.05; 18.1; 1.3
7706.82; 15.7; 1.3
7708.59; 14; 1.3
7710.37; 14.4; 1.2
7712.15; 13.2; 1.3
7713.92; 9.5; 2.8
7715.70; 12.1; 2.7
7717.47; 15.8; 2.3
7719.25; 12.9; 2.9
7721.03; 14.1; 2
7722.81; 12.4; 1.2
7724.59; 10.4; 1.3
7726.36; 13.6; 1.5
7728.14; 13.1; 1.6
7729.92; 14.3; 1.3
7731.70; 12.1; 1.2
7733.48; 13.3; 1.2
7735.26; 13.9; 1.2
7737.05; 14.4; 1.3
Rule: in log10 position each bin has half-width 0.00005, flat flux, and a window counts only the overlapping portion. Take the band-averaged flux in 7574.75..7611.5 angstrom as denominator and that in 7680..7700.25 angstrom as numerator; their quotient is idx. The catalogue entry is 1.86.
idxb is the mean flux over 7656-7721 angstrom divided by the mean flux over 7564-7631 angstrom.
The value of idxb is 1.37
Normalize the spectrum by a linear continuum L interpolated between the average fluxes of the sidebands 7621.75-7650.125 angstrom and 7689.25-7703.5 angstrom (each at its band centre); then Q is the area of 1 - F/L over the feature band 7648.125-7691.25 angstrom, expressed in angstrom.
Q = 3.0 angstrom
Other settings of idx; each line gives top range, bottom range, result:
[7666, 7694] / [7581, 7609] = 1.49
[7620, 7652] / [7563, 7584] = 1.06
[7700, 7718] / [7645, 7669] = 1.40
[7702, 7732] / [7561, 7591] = 1.10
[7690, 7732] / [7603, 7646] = 1.19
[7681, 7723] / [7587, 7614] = 1.58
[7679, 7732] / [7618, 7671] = 1.39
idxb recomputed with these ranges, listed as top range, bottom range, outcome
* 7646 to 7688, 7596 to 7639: 1.27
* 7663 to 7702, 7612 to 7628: 1.53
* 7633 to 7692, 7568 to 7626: 1.25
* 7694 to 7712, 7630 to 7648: 1.52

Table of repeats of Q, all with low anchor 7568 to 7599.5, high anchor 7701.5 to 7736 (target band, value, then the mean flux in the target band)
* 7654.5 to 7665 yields 0.6 angstrom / 13.7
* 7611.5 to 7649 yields -0.7 angstrom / 14.4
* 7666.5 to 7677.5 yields 0.3 angstrom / 14.3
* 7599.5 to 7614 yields -0.3 angstrom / 14.2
